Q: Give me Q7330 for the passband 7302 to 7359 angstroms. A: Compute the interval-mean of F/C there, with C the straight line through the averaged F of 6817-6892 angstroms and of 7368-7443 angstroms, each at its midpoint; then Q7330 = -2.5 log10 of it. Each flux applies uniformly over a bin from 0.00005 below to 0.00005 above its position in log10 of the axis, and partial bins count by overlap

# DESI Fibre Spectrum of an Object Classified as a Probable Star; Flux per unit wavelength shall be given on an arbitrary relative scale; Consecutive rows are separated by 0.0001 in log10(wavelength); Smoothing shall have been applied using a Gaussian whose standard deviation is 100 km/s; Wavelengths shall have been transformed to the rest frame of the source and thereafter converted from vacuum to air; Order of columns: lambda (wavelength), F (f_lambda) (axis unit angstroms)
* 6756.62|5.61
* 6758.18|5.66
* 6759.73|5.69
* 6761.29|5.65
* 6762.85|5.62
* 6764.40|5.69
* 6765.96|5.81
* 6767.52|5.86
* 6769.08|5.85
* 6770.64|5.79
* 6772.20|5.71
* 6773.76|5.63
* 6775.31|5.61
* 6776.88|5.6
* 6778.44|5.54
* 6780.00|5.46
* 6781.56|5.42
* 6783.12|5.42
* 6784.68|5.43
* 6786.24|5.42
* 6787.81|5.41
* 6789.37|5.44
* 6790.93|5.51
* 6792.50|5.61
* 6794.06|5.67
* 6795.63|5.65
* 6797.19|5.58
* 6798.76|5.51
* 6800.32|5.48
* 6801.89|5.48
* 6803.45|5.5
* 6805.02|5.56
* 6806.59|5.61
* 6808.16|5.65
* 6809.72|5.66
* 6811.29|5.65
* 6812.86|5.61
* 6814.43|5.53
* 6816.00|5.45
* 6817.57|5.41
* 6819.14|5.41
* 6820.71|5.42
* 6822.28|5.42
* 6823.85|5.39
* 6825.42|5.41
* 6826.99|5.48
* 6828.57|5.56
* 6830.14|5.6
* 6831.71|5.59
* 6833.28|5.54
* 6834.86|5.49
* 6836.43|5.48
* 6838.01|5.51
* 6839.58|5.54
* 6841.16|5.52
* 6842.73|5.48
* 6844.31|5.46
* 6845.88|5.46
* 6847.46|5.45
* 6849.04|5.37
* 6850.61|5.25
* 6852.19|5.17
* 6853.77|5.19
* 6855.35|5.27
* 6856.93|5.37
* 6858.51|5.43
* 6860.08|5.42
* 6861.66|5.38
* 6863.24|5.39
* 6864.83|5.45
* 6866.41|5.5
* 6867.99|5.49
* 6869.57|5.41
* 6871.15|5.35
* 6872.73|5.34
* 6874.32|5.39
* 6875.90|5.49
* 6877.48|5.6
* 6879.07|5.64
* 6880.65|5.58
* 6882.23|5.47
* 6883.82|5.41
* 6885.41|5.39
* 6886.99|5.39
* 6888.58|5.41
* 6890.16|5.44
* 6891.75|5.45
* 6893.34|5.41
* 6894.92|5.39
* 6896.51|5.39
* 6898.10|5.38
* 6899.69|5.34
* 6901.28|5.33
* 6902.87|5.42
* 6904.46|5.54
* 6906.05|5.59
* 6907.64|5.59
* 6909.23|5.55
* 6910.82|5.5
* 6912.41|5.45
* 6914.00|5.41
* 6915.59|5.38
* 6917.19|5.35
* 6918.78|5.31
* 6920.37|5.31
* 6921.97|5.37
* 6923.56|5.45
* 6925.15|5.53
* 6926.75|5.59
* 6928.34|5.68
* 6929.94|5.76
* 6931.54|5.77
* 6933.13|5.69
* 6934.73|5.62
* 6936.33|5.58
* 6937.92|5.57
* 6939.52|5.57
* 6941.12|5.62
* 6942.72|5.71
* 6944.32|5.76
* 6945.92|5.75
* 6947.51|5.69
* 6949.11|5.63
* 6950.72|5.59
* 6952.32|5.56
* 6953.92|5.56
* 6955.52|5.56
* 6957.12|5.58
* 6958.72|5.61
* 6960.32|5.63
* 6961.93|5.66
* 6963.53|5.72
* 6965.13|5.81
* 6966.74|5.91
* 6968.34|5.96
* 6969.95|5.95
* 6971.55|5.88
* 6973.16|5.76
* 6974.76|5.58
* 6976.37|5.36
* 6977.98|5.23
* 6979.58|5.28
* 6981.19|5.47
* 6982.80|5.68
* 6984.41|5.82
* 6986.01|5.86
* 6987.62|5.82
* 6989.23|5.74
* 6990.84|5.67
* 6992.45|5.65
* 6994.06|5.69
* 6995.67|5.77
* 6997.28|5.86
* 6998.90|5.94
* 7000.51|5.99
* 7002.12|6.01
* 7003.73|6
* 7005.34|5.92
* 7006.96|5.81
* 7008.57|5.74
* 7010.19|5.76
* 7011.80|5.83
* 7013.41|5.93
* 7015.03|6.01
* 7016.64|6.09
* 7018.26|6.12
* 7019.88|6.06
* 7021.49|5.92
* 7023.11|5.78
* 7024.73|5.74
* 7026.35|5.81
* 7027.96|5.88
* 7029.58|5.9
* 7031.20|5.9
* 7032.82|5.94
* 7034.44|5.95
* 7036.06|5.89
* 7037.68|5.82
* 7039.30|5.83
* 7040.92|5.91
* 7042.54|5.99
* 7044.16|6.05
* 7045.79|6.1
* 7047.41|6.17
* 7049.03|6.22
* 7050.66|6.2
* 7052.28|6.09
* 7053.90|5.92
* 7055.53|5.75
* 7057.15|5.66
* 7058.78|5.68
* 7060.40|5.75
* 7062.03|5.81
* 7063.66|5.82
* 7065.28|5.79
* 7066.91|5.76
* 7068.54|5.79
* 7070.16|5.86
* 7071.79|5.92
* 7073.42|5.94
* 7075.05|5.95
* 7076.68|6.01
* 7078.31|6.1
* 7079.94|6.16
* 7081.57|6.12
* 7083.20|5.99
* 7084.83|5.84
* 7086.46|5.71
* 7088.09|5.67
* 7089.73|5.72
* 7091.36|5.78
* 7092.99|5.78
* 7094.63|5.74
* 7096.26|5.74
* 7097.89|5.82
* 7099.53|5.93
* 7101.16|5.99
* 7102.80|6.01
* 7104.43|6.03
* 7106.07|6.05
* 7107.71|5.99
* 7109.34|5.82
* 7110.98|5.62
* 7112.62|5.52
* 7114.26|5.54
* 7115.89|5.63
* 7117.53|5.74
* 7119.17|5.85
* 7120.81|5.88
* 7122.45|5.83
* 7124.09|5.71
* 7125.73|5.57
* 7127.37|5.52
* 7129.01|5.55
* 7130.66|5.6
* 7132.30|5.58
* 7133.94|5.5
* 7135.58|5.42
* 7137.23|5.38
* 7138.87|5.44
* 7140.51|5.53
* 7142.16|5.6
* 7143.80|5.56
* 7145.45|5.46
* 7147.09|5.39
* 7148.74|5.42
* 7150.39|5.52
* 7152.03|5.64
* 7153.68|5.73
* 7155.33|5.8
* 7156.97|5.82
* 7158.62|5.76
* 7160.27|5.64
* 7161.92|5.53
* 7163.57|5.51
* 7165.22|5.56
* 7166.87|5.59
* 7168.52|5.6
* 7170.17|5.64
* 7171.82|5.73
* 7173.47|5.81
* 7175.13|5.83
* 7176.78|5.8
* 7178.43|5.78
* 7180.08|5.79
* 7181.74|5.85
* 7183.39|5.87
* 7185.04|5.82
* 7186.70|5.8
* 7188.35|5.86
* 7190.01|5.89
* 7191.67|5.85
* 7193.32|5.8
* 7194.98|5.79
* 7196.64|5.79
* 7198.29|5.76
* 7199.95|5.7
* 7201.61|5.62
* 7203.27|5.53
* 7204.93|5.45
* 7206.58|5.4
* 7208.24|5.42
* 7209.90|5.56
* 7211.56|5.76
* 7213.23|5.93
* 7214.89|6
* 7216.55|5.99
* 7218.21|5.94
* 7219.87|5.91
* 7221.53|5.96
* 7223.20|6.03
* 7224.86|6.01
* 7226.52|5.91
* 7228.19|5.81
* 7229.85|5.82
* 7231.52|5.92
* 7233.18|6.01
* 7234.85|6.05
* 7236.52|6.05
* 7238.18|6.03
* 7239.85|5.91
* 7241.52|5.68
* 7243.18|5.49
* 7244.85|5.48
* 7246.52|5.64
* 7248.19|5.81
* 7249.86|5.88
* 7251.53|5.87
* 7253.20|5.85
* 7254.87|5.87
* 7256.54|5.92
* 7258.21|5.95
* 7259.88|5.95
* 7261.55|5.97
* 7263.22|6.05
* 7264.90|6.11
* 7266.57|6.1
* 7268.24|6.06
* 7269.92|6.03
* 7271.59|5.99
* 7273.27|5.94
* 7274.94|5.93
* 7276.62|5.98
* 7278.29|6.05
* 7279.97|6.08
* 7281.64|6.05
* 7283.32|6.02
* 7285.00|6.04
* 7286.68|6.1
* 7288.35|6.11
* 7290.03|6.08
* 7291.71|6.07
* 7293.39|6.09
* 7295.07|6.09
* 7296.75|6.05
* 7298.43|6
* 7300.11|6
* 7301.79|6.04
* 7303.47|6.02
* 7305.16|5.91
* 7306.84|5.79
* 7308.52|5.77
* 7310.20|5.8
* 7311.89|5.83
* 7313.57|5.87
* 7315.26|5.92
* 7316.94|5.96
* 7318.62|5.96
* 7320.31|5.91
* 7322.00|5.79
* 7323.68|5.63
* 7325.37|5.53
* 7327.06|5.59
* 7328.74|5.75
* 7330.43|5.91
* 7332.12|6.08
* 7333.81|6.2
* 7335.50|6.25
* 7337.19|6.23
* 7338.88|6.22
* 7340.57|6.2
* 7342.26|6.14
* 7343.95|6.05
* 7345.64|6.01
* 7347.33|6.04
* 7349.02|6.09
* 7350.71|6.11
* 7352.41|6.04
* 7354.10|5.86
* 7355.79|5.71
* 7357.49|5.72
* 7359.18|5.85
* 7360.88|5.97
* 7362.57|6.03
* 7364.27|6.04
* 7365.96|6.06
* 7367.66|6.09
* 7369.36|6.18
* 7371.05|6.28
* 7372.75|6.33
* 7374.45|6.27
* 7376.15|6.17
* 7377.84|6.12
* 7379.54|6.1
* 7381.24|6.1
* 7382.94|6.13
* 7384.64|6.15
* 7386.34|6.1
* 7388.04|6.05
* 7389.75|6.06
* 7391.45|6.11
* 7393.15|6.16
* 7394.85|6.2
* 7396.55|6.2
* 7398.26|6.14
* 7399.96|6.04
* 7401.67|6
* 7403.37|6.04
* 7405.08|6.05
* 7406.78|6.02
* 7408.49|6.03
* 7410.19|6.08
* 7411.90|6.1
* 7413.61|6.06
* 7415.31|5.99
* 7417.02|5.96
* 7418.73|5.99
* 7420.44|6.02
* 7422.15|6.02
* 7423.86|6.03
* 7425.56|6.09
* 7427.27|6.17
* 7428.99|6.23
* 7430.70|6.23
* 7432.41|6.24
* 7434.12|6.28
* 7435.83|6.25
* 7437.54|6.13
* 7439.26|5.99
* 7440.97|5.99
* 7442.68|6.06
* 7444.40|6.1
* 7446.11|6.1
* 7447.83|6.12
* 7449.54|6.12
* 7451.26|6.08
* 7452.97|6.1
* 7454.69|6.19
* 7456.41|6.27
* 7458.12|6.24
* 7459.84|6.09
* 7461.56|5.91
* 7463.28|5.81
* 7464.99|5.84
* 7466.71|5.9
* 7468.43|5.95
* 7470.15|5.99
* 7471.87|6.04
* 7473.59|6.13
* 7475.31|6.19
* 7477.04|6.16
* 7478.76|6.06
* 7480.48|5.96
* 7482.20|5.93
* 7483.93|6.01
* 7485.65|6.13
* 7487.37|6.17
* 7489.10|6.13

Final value 0.015 mag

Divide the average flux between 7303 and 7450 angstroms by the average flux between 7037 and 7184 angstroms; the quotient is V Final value 1.05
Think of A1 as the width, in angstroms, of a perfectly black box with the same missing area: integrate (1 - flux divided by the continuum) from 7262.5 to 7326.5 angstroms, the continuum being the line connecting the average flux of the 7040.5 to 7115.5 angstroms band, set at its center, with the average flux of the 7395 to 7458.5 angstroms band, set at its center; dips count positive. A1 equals 0.6 angstroms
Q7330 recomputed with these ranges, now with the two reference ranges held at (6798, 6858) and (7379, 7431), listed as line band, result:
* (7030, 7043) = -0.04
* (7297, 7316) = 0.01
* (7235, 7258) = 0.02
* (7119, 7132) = 0.02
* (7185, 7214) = 0.03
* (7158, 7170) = 0.04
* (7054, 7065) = -0.01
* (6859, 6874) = 0.02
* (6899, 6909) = 0.02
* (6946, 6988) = -0.01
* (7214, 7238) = -0.01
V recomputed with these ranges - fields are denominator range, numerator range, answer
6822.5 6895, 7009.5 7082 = 1.09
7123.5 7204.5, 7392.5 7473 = 1.07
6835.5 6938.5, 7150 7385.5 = 1.08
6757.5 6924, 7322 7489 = 1.10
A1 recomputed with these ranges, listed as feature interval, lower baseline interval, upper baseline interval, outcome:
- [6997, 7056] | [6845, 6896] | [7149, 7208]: -4.06 angstroms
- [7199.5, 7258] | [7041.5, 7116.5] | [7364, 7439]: 1.78 angstroms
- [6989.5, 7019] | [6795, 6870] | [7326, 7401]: -1.09 angstroms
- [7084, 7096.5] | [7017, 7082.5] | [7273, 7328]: 0.38 angstroms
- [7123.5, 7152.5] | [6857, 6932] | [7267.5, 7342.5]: 1.24 angstroms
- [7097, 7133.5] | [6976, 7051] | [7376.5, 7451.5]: 0.96 angstroms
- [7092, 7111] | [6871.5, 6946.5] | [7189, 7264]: -0.63 angstroms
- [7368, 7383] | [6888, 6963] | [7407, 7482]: -0.46 angstroms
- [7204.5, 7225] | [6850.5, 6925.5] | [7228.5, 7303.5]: 0.31 angstroms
